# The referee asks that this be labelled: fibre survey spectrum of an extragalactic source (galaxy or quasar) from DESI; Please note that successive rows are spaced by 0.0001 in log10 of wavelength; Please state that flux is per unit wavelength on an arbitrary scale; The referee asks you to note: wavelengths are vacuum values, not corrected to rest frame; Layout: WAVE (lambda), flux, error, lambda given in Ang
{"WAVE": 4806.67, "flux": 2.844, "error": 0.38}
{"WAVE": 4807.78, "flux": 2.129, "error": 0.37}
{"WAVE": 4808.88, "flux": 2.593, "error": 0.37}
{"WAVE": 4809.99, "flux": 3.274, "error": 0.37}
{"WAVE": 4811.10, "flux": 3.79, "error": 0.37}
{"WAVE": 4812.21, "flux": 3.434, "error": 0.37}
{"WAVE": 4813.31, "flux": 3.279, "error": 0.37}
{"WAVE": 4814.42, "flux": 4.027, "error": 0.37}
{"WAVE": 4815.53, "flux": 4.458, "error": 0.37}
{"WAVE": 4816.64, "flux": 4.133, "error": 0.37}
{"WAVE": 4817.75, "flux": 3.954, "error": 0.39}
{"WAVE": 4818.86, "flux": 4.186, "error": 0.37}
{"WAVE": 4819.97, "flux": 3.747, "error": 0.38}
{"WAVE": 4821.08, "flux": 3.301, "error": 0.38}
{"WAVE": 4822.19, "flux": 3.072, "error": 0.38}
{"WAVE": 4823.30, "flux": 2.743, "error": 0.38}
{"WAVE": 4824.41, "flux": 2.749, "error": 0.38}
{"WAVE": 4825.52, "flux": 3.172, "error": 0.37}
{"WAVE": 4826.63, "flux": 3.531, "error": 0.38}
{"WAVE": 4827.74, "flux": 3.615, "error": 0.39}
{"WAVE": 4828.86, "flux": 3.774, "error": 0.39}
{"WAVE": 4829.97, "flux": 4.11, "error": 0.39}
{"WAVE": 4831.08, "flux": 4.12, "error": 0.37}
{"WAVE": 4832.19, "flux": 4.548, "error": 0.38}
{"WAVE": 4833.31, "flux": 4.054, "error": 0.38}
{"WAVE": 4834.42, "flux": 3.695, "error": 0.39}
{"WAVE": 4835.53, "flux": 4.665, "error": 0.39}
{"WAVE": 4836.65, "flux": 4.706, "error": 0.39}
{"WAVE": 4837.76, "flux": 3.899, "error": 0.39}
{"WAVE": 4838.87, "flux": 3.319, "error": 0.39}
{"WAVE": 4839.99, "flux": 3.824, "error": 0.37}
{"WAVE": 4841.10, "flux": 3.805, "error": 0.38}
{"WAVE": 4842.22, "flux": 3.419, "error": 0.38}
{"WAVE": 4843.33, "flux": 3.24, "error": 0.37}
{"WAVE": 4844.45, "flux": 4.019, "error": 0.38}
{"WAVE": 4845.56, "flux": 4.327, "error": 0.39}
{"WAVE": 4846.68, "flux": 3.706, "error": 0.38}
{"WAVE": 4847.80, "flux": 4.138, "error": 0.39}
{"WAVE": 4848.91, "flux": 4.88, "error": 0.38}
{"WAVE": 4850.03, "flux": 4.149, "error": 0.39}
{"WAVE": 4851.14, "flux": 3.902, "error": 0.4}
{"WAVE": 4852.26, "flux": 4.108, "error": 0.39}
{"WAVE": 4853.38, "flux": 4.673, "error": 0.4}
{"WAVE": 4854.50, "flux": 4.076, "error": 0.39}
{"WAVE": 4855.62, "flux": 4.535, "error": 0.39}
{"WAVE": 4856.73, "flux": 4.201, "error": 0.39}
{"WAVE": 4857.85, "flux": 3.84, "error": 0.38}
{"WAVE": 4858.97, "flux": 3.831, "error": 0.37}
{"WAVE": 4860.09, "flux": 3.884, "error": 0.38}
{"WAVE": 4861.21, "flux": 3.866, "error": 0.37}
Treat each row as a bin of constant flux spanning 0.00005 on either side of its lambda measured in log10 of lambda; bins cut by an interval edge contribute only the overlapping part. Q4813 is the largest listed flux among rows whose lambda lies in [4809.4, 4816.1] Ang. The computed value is 4.458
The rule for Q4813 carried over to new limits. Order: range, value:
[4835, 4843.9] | 4.706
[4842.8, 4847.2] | 4.327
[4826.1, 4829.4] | 3.774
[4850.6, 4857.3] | 4.673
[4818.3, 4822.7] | 4.186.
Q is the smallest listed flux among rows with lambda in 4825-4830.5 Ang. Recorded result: 3.172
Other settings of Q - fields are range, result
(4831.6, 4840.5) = 3.319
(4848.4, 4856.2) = 3.902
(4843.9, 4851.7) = 3.706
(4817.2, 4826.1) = 2.743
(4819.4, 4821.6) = 3.301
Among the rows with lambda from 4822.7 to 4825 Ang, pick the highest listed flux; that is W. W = 2.749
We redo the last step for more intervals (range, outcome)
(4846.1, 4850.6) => 4.88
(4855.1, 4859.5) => 4.535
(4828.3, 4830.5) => 4.11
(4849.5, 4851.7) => 4.149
